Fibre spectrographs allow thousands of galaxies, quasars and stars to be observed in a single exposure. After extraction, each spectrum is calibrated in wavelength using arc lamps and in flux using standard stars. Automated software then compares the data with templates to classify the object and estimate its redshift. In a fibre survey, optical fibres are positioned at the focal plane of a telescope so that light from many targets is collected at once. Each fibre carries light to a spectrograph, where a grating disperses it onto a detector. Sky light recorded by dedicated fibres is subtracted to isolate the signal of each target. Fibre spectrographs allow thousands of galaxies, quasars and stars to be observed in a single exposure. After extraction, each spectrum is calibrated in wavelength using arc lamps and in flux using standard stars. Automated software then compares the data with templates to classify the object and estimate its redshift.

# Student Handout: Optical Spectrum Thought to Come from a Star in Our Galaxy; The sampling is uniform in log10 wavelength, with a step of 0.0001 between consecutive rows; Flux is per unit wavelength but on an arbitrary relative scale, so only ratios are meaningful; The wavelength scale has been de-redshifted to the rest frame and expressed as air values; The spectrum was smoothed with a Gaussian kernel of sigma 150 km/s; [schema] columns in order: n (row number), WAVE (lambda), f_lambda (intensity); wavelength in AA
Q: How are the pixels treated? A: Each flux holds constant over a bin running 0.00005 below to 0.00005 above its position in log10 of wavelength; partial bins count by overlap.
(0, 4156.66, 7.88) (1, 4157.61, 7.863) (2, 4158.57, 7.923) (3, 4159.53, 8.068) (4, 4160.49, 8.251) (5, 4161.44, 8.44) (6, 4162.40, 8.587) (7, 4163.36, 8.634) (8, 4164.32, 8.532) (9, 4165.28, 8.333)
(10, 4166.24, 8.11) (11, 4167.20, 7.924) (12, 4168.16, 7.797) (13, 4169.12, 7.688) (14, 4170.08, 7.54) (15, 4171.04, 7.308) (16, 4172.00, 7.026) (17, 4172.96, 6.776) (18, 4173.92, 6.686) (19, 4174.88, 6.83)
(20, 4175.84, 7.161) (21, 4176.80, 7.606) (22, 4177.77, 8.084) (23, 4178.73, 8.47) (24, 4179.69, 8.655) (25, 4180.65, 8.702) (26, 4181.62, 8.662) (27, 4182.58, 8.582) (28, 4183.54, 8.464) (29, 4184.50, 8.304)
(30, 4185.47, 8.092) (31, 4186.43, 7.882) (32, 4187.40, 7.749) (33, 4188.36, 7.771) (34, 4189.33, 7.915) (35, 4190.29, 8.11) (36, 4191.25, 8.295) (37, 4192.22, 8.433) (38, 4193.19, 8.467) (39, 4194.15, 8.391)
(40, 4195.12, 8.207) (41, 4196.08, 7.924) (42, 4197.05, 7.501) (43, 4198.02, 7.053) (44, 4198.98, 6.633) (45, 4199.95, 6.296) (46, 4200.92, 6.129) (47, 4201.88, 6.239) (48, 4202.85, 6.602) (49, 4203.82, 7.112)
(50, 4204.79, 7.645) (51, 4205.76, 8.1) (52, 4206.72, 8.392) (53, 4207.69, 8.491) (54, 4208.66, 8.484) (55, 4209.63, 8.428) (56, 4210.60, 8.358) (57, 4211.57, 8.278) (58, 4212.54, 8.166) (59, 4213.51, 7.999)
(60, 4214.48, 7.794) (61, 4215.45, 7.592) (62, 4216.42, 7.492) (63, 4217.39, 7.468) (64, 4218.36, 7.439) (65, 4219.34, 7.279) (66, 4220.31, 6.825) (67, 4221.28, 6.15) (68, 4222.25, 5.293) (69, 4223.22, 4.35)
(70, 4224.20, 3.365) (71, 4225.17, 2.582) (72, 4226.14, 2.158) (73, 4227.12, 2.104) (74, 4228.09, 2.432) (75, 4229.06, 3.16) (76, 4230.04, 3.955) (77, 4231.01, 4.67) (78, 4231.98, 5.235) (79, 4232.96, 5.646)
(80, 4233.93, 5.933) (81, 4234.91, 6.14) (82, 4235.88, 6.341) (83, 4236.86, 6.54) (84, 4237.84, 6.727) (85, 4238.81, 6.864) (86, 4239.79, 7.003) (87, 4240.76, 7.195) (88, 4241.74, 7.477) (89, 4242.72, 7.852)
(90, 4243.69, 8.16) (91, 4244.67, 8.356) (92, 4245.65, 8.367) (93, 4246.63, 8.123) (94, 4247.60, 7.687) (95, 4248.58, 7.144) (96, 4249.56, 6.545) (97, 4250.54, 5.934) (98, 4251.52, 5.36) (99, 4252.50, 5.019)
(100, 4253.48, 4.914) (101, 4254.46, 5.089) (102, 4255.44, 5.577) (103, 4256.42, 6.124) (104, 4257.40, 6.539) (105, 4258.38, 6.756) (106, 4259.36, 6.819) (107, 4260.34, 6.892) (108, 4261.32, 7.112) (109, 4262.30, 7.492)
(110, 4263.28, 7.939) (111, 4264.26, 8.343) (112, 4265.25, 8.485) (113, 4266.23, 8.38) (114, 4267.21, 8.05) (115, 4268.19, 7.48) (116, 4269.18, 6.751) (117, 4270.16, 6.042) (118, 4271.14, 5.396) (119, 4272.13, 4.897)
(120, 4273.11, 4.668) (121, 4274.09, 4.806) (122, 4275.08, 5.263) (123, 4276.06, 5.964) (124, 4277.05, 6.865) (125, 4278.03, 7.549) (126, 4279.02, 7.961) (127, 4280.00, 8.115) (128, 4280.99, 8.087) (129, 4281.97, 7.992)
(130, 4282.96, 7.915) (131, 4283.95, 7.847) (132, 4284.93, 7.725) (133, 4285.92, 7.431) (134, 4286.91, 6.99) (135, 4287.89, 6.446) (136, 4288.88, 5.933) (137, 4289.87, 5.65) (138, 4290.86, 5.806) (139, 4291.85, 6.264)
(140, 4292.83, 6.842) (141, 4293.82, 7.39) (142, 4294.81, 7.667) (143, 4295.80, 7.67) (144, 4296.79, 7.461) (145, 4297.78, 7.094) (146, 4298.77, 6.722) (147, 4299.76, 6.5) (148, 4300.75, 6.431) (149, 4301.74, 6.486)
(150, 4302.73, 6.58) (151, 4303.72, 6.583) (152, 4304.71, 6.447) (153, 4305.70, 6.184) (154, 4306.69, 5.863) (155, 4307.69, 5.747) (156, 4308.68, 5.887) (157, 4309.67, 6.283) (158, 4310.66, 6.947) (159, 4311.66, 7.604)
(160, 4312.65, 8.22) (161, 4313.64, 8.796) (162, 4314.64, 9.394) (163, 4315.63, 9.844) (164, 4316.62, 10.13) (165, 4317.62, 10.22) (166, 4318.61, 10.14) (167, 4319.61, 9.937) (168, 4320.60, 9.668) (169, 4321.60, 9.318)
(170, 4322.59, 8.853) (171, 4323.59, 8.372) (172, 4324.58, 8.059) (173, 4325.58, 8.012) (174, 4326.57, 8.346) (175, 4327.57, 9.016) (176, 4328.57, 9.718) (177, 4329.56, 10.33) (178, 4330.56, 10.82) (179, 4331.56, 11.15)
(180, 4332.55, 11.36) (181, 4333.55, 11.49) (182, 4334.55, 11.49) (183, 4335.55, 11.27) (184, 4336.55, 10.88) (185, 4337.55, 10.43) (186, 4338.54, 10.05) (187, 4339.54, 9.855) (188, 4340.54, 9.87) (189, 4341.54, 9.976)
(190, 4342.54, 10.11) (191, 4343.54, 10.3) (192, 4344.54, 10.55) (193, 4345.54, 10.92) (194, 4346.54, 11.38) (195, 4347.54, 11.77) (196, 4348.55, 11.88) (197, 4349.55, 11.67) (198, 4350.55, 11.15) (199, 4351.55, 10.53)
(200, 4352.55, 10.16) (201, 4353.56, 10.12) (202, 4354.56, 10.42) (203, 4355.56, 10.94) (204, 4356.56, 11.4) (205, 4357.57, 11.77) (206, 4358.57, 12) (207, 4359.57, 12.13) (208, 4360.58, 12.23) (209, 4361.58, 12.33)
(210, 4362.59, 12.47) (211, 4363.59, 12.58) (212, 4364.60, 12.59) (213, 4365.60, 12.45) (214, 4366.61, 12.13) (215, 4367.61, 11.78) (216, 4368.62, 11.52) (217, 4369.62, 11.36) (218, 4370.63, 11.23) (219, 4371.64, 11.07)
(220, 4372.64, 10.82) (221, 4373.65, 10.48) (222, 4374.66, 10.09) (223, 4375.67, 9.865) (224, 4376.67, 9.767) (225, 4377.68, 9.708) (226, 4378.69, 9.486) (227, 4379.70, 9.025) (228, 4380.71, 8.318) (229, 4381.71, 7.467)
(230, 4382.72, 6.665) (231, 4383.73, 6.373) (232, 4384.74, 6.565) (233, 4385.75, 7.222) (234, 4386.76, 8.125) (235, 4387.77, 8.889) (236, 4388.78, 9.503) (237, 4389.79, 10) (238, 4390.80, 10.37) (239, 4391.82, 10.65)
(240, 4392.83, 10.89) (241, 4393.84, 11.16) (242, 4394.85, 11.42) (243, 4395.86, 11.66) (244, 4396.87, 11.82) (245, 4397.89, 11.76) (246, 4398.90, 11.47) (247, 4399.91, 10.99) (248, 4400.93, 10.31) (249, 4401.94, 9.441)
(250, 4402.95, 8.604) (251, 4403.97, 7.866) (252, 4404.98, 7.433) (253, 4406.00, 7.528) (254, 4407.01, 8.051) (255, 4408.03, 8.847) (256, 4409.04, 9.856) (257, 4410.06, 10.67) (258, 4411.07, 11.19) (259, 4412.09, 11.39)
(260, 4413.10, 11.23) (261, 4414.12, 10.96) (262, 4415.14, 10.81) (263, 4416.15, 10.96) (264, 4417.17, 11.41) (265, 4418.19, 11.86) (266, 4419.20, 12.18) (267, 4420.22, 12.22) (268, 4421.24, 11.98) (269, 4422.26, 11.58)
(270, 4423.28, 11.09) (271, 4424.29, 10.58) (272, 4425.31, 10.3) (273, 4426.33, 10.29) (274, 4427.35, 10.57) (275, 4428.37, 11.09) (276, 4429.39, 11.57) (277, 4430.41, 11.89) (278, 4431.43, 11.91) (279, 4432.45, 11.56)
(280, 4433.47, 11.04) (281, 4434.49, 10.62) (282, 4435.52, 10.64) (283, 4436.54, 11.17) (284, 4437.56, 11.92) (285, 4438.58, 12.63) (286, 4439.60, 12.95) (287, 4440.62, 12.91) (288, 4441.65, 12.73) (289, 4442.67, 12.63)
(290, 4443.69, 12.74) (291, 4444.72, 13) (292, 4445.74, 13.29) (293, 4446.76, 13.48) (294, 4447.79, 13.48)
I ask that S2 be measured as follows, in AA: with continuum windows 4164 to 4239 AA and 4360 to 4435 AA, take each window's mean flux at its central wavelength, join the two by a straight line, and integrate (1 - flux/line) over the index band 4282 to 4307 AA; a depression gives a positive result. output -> 5.2 AA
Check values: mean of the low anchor 7.02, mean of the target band 6.83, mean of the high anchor 10.5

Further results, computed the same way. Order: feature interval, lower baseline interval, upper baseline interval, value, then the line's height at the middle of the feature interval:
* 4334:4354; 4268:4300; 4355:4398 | -3.4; 9.15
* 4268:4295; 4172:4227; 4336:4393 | 6.6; 8.86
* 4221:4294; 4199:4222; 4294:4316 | 9.5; 7.28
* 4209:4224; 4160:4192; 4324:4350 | 2.4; 8.58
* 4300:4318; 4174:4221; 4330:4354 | 4.9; 10.1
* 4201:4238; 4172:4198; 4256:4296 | 6.6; 7.57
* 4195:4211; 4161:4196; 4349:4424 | 1.6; 8.29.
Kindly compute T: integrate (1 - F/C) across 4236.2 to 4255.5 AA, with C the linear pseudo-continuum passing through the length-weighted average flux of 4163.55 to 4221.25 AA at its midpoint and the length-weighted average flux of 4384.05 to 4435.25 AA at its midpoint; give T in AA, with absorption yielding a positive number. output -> 3.6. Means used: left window 7.76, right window 10.4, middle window 6.82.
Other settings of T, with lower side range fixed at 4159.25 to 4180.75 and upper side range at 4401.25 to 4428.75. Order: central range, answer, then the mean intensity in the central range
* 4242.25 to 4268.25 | 5.02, 7.05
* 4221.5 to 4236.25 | 7.37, 4.24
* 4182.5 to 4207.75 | 1.28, 7.71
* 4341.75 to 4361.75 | -2.94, 11.2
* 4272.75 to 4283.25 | 2.49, 6.84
